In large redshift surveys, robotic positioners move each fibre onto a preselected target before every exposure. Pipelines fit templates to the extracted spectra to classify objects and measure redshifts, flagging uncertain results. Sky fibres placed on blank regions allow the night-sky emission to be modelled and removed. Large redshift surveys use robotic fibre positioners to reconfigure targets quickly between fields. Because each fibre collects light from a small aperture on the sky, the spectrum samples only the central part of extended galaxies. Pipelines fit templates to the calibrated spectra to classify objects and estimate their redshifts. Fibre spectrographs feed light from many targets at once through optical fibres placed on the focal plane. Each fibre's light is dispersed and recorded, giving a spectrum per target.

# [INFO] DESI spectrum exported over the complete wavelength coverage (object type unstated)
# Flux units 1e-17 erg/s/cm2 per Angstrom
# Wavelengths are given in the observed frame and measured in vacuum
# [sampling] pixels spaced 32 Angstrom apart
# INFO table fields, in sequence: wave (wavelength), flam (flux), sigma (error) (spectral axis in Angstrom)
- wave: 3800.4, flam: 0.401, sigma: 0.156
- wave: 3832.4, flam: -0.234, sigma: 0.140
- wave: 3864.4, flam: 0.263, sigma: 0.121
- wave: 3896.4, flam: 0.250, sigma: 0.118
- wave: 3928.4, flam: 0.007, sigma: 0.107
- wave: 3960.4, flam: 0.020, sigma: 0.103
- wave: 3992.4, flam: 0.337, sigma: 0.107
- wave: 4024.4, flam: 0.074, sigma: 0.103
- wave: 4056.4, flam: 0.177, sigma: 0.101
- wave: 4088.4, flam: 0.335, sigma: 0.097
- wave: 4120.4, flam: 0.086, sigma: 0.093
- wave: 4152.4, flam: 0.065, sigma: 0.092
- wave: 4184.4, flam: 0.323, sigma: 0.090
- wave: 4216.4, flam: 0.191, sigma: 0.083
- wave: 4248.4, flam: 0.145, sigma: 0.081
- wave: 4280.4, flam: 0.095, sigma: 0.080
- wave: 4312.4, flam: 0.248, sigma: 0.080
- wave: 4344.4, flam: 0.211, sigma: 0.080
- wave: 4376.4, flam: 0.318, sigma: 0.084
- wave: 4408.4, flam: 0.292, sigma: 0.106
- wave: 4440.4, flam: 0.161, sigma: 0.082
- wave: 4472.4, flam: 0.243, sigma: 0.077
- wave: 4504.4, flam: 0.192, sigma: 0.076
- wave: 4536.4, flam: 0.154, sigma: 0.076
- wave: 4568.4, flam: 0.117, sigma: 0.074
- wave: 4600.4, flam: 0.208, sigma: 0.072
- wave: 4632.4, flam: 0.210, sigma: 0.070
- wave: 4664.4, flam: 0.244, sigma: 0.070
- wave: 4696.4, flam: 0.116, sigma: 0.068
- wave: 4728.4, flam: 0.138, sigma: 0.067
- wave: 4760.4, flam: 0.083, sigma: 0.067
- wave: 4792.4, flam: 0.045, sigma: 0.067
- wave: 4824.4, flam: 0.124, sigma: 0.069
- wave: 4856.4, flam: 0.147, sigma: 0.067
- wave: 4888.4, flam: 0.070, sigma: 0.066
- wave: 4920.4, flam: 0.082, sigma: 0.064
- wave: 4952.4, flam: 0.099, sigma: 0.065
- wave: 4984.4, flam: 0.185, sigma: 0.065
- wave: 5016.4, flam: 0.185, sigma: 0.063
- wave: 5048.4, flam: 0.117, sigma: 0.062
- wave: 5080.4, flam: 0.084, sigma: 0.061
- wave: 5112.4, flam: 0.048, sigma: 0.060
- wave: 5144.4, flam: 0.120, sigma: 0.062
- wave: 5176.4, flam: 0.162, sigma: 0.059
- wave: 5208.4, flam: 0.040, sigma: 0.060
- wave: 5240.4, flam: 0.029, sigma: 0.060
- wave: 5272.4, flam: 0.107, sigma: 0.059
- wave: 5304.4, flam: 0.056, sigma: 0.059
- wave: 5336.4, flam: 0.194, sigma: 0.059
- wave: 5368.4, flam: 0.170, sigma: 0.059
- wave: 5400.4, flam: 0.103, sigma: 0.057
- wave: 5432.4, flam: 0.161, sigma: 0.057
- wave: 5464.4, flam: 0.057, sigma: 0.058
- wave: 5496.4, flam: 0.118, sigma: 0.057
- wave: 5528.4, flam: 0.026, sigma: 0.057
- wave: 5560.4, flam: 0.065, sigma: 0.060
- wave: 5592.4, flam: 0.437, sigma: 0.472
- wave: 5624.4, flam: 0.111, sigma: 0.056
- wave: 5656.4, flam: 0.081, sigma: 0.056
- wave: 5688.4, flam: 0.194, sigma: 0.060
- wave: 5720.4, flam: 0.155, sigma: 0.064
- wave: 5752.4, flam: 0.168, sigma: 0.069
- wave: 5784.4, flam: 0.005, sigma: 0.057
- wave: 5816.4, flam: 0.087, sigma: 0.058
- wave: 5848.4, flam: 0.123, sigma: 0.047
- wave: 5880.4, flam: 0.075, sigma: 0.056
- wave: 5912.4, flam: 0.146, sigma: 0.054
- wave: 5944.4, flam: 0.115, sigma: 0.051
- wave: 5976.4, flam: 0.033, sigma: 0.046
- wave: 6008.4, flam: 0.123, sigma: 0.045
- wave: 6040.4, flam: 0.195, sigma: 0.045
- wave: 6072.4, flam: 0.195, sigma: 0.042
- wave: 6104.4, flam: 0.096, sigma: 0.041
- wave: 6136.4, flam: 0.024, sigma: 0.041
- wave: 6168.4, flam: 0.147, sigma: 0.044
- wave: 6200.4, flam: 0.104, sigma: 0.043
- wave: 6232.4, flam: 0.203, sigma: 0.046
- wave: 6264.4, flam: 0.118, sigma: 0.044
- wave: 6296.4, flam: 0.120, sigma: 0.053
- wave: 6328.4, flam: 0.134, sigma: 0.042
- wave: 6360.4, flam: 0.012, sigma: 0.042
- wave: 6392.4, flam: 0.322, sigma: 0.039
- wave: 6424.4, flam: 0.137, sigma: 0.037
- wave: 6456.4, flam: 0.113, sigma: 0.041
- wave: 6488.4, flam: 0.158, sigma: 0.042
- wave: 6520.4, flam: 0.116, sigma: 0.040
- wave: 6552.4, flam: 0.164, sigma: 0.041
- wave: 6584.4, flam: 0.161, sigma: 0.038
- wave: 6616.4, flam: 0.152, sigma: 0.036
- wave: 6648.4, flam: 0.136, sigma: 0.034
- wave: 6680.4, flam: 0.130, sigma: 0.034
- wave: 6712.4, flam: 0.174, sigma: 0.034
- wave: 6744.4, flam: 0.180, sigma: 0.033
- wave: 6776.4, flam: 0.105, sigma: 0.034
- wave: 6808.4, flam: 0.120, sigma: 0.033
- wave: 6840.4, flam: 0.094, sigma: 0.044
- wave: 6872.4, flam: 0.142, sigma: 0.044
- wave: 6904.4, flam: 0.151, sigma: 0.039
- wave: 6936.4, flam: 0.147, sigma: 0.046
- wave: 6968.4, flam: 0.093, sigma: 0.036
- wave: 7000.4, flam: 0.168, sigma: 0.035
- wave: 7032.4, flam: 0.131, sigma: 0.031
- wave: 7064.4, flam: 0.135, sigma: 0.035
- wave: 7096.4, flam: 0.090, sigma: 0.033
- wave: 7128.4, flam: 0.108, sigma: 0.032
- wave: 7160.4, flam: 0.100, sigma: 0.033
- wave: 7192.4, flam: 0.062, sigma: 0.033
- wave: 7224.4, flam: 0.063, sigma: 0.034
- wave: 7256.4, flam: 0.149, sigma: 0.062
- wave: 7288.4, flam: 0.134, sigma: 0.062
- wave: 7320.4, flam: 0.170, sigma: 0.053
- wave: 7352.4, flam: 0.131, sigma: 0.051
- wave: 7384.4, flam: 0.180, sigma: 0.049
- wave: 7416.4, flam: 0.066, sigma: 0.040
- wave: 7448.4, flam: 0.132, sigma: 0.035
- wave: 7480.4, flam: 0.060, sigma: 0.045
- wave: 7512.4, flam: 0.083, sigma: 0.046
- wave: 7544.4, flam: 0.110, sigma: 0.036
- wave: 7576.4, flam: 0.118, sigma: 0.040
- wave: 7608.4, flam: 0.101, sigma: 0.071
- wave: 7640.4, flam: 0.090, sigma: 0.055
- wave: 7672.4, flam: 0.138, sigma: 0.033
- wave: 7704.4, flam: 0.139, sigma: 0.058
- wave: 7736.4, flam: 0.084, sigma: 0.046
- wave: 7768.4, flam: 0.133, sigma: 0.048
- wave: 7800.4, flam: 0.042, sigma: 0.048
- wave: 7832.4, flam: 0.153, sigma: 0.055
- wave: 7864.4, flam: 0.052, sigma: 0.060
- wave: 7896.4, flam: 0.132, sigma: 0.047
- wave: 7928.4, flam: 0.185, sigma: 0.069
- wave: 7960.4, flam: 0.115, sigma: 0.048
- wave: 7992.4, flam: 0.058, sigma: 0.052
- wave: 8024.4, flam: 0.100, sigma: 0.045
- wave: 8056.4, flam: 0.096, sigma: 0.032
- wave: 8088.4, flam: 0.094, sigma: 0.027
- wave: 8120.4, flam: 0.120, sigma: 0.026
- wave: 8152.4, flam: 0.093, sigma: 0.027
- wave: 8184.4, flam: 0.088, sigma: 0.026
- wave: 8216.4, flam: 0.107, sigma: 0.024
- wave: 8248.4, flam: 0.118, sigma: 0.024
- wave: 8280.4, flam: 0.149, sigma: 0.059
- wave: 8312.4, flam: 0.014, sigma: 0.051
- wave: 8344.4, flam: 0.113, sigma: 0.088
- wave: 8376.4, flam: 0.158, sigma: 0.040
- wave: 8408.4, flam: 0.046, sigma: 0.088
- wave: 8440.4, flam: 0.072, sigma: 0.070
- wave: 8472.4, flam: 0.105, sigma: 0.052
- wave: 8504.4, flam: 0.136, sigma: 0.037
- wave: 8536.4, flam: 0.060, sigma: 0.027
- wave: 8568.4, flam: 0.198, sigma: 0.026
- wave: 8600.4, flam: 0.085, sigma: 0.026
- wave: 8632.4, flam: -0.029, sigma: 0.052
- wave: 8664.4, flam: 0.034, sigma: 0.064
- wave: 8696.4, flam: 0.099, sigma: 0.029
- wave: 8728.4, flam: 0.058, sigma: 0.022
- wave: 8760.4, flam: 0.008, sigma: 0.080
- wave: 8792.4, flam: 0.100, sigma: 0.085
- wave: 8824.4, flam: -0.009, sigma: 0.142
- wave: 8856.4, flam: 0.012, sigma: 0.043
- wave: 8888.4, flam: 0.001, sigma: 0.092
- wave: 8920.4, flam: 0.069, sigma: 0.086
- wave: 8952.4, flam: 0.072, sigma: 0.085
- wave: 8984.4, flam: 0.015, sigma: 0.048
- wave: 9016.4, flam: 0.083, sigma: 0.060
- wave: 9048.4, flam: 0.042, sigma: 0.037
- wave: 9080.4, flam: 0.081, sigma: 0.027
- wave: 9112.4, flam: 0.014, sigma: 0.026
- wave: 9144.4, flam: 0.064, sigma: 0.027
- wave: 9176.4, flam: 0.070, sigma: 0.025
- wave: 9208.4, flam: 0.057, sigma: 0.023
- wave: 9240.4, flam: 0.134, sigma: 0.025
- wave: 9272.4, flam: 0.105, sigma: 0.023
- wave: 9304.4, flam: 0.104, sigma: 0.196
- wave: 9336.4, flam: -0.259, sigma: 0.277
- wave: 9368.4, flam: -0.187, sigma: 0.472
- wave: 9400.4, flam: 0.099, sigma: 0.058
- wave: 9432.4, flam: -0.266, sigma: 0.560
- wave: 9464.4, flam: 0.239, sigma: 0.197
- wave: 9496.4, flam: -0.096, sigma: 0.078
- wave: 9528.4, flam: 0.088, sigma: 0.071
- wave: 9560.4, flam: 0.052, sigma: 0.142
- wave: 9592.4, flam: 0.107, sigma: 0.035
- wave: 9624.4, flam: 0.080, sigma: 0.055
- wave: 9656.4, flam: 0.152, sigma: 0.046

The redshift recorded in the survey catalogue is 0.714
